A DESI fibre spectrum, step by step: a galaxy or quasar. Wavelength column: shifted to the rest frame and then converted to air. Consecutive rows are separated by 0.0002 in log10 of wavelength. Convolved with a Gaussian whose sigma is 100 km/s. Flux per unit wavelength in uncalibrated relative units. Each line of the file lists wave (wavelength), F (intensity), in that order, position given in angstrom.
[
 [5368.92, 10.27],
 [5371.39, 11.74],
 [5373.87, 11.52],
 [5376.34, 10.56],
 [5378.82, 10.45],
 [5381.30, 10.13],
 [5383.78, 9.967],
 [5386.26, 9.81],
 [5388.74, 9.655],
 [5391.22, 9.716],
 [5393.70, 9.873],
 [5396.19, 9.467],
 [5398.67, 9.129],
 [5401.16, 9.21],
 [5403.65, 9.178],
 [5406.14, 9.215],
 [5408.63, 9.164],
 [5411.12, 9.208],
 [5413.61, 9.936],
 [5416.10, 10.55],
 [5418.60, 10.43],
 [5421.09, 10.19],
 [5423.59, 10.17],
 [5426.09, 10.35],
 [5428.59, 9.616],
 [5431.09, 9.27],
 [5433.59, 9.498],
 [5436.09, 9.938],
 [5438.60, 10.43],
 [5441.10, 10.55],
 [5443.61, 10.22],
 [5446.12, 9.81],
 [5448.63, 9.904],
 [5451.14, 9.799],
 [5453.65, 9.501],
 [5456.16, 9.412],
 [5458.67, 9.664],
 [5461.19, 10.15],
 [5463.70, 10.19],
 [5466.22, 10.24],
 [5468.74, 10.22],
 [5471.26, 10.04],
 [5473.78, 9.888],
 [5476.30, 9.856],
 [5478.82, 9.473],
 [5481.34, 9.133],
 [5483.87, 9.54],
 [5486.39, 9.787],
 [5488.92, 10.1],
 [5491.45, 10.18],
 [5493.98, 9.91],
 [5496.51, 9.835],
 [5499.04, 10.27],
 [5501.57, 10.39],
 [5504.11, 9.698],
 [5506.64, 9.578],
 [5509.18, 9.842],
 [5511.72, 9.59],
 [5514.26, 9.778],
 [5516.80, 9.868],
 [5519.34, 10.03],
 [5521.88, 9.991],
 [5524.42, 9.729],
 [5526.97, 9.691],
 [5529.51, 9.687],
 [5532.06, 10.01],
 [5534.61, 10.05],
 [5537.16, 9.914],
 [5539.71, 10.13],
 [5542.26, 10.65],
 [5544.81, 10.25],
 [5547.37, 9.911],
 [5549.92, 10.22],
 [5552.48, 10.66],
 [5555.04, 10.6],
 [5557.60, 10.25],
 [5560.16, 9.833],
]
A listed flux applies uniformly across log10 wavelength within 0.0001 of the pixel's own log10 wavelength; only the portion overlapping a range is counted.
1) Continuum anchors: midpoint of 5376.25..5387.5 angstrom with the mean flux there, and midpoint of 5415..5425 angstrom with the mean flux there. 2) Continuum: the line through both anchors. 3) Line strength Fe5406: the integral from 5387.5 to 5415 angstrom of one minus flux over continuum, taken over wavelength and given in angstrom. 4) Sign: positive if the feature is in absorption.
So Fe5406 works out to 2.1 angstrom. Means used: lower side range 10.1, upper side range 10.3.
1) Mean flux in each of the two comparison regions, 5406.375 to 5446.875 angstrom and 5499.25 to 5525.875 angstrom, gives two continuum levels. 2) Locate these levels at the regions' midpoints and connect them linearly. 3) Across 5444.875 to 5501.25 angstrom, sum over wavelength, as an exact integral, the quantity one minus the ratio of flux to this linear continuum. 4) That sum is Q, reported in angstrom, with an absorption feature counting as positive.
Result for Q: 0.2 angstrom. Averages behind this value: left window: 9.94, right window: 9.86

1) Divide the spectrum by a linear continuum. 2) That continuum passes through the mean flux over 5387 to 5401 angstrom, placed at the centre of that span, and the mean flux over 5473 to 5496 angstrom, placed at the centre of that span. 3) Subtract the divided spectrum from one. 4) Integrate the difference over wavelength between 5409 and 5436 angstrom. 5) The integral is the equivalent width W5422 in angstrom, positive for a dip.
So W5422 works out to -0.79 angstrom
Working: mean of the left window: 9.55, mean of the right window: 9.76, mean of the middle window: 9.9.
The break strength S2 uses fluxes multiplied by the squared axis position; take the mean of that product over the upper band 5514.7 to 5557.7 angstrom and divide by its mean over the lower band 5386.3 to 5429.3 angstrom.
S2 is 1.09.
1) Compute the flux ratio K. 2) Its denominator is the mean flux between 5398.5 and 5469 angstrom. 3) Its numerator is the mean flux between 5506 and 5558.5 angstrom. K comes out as 1.02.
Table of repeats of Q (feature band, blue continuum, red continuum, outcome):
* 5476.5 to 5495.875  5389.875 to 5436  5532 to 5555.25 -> 0.5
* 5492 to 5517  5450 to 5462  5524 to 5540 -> -0.2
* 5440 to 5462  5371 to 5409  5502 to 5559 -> 0.1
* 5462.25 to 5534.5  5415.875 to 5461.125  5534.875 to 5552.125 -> 1.5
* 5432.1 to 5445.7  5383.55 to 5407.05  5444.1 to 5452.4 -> -0.4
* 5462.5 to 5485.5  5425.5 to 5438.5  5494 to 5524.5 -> 0.0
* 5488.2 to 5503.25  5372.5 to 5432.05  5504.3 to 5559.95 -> -0.2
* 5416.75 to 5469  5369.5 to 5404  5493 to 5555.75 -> 0.3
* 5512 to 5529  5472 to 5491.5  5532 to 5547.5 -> 0.3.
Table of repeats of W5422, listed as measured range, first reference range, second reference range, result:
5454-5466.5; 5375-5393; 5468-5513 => 0.04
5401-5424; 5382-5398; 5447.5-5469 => 0.13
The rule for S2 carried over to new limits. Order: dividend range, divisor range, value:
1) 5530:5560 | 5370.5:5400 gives 1.07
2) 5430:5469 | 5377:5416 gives 1.05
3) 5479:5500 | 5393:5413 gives 1.09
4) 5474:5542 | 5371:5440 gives 1.03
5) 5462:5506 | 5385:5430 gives 1.05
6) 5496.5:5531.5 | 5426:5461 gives 1.03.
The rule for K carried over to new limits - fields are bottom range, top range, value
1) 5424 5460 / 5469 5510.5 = 1.00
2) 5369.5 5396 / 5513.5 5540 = 0.96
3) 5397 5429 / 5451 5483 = 1.01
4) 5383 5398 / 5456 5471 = 1.03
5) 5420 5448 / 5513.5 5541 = 0.99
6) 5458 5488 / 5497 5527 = 1.00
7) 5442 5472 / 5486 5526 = 1.00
